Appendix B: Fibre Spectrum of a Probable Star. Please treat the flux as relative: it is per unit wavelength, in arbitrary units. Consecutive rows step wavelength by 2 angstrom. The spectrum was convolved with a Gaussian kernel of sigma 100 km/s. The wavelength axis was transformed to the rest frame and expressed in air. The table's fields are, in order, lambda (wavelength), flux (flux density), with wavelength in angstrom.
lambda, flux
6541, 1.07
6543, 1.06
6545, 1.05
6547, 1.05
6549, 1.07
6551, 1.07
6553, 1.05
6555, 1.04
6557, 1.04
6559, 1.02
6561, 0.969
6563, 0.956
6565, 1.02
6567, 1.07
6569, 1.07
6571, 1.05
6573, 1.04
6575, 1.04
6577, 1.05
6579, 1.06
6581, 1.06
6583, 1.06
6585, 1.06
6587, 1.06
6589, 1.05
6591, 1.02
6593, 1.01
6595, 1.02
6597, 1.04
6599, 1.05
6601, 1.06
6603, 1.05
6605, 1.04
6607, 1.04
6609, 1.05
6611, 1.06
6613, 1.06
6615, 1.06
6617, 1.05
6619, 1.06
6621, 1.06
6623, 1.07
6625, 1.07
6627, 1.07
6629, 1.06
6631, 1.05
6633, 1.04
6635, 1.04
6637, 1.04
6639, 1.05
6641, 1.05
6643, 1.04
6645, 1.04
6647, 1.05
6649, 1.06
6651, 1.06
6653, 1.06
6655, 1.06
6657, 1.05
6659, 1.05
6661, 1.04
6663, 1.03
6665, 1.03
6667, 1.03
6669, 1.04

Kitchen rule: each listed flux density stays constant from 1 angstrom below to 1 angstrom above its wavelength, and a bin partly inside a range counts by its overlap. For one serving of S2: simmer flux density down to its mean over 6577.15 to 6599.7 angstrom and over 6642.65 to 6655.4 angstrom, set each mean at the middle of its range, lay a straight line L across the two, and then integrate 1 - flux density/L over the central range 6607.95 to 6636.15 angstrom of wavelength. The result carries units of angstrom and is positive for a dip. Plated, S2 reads -0.2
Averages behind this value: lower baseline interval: 1.04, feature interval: 1.06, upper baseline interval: 1.05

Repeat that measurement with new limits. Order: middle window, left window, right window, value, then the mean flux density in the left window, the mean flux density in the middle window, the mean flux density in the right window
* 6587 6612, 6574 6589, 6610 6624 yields 0.4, 1.06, 1.04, 1.06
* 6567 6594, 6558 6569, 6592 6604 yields -0.6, 1.01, 1.05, 1.04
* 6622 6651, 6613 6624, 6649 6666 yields 0.1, 1.06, 1.05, 1.05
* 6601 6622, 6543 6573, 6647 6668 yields -0.2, 1.04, 1.05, 1.05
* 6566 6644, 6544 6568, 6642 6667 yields -0.8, 1.03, 1.05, 1.05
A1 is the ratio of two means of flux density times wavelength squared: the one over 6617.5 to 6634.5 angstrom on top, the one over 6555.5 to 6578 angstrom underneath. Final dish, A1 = 1.0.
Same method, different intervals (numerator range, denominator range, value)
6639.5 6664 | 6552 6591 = 1.03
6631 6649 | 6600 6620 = 1.00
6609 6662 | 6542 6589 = 1.03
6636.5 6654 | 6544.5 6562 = 1.04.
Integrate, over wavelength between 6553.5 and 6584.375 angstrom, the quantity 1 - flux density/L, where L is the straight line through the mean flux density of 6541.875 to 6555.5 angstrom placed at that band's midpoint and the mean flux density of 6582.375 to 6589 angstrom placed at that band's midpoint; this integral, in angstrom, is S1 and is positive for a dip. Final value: 0.6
